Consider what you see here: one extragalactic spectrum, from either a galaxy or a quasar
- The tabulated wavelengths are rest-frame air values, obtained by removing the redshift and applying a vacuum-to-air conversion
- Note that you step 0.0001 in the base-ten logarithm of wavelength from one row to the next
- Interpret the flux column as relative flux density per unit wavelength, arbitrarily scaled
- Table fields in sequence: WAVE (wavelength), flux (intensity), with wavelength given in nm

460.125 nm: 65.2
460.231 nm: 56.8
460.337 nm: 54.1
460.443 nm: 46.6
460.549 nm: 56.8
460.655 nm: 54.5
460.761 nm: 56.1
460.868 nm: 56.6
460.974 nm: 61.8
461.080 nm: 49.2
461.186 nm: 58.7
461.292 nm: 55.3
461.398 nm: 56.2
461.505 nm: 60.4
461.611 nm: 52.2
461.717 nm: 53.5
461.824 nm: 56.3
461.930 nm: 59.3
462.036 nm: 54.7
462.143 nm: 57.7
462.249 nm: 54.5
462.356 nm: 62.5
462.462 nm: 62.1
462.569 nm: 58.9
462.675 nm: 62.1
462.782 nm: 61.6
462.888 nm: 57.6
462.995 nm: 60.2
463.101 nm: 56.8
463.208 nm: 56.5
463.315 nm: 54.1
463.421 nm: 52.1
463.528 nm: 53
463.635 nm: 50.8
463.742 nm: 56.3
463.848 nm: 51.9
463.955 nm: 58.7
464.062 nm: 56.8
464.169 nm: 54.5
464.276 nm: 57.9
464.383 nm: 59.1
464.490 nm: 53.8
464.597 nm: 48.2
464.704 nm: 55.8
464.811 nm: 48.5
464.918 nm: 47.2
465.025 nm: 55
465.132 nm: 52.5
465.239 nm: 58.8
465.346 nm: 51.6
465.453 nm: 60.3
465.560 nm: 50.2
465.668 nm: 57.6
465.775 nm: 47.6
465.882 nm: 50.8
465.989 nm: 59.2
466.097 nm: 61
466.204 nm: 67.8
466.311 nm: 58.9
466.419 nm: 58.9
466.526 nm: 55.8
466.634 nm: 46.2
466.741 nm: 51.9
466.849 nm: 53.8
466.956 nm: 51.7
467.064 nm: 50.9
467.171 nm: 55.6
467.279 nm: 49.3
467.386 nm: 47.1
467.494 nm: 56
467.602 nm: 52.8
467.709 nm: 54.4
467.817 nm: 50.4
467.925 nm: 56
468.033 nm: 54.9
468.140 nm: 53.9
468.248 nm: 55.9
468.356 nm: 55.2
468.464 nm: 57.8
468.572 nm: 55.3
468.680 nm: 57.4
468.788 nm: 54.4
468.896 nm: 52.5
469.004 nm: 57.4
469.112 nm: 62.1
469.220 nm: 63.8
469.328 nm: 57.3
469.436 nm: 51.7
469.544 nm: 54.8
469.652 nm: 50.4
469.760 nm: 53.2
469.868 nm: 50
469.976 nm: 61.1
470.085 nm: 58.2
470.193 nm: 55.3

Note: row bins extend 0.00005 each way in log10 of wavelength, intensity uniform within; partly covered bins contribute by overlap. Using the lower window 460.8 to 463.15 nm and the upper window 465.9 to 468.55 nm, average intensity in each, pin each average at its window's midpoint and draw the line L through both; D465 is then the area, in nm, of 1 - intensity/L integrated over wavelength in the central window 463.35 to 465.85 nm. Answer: 0.106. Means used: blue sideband 57.6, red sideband 54.7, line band 53.8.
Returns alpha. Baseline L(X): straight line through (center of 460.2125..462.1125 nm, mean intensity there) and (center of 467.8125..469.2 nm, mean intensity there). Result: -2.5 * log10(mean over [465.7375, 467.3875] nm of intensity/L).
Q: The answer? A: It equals 0.03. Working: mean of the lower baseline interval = 55.5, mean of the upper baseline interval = 56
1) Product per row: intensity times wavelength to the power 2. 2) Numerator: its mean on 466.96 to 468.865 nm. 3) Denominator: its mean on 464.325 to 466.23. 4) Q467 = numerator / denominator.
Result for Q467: 1.00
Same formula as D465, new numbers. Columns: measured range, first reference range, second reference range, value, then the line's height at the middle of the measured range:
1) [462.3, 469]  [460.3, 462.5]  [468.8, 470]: 0.094 nm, 55.9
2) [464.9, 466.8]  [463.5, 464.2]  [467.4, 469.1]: -0.016 nm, 54.8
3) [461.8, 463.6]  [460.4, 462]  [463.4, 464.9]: -0.093 nm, 54.8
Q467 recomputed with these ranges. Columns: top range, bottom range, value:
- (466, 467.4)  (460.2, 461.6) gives 1.01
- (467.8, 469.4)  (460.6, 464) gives 1.02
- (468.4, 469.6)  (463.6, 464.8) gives 1.06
